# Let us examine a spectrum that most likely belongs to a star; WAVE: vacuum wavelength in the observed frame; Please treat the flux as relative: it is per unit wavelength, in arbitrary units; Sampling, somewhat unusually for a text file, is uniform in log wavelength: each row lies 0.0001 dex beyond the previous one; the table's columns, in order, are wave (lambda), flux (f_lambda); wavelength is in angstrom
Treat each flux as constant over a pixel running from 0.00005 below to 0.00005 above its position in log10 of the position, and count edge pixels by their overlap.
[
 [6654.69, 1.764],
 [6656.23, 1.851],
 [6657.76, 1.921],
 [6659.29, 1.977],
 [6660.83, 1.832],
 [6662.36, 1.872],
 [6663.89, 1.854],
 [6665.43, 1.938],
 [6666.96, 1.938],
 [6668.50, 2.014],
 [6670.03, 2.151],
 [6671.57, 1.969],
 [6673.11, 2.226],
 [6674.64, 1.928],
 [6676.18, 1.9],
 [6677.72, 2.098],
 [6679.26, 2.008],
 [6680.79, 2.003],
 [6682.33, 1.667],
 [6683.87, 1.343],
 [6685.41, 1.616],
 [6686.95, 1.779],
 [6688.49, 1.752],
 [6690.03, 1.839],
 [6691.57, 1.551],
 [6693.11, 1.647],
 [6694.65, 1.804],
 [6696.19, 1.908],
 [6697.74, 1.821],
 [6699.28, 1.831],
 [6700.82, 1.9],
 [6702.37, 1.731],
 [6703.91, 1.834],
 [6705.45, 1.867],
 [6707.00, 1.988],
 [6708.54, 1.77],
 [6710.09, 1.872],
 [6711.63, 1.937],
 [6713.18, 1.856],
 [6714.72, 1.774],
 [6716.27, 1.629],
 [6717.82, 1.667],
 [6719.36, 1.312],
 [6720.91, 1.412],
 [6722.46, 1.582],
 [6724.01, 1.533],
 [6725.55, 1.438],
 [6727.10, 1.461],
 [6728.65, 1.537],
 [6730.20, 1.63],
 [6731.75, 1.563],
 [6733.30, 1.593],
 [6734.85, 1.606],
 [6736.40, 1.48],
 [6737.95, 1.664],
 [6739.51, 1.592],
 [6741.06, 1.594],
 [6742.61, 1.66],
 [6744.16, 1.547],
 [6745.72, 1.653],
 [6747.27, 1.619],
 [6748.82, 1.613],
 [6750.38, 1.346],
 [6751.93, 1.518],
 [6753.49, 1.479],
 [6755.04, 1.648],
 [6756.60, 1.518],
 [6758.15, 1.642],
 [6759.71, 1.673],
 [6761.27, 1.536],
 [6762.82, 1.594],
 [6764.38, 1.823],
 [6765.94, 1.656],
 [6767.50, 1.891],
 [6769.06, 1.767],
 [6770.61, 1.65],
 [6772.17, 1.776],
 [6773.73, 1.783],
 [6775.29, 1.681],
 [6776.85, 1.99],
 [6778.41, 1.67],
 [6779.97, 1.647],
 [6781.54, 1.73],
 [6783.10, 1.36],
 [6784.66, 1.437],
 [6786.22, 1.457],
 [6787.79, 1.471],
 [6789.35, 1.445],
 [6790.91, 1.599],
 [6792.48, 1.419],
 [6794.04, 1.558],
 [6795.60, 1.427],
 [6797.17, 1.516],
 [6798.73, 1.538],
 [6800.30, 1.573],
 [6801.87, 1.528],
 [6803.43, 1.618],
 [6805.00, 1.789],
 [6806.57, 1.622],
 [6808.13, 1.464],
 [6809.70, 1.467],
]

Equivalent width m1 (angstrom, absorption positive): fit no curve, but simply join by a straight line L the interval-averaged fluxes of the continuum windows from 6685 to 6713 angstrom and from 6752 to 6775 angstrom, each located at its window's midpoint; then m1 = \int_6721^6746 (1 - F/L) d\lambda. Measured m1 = 2.4 angstrom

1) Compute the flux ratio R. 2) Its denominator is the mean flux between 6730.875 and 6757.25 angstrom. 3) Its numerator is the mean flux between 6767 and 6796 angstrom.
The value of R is 1.03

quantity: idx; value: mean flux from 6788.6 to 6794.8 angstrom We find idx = 1.51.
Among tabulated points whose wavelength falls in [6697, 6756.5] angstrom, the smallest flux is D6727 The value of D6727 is 1.312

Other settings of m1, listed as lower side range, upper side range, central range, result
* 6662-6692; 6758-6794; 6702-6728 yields 1.5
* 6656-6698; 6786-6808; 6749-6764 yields 0.8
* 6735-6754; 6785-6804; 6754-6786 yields -2.7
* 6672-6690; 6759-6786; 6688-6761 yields 4.7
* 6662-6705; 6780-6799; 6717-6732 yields 1.8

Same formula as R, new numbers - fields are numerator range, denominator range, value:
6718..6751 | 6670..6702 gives 0.84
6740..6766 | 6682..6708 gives 0.91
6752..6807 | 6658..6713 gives 0.87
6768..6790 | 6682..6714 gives 0.92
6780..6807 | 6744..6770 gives 0.95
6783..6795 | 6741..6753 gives 0.94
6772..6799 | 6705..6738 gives 0.96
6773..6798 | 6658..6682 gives 0.80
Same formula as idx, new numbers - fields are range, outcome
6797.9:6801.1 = 1.55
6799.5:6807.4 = 1.62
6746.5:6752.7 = 1.52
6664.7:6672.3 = 2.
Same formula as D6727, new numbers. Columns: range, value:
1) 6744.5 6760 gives 1.346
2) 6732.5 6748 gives 1.48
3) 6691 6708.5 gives 1.551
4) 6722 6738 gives 1.438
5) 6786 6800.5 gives 1.419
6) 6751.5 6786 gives 1.36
